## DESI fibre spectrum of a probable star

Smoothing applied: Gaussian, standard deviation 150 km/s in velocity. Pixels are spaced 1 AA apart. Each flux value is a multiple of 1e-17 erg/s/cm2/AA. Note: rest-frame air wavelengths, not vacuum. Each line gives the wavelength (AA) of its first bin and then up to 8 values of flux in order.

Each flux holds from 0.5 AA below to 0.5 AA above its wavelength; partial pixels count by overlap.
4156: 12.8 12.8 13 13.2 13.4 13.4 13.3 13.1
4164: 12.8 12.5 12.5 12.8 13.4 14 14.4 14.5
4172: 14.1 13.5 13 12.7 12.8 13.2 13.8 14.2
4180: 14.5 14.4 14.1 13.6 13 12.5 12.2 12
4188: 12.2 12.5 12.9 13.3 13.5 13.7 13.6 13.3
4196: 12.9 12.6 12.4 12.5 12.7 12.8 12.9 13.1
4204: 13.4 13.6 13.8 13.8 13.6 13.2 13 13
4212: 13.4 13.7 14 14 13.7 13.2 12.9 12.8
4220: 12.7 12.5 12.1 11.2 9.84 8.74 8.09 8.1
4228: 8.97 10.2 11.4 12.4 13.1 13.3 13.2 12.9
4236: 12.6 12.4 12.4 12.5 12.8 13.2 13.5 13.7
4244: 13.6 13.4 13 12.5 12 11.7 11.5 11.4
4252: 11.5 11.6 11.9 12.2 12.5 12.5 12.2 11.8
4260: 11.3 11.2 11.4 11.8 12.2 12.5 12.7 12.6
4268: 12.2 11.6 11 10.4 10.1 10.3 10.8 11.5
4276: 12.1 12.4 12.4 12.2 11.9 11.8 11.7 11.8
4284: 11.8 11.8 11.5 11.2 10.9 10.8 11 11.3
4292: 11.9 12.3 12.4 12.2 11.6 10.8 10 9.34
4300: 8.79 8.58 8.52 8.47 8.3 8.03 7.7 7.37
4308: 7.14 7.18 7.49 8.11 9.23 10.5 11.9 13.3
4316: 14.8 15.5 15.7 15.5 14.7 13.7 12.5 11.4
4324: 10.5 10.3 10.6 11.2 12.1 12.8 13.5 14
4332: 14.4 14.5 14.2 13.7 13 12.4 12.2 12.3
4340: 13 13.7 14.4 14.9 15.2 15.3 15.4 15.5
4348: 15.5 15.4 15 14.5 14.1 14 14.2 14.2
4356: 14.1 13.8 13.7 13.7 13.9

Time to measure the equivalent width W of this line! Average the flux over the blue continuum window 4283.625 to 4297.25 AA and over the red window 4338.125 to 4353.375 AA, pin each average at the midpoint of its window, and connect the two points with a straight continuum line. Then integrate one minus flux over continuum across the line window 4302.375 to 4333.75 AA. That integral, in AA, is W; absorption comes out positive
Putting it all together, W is 4.1 AA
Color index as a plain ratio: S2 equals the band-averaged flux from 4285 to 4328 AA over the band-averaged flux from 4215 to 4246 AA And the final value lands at 0.90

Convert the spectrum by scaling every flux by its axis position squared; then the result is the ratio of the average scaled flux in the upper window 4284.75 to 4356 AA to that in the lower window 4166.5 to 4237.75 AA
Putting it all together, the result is 1.00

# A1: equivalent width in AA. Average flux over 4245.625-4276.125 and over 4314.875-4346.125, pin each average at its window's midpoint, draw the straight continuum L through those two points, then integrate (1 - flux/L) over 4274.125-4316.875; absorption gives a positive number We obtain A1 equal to 6.58 AA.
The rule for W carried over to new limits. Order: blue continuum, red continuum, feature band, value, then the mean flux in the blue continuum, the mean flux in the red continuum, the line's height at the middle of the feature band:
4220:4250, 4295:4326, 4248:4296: -1.86 AA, 11.9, 10.6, 11.3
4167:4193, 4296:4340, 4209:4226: 0.51 AA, 13.4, 11.3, 12.8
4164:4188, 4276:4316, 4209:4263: -1.21 AA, 13.3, 10.5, 11.9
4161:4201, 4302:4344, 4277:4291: 0.70 AA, 13.2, 11.9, 12.2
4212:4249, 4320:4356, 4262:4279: 1.42 AA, 12.2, 13.6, 12.7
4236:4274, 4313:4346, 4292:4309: 4.44 AA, 12.1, 13.3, 12.8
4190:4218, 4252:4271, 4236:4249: -0.53 AA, 13.3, 11.9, 12.4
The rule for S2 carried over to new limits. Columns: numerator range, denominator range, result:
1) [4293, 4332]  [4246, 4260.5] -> 0.92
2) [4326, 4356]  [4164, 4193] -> 1.05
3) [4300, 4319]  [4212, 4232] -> 0.86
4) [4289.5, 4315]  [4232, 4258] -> 0.77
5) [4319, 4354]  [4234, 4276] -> 1.12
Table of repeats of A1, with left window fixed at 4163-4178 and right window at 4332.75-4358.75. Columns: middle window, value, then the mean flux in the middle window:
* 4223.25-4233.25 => 2.4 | 10.4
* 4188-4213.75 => 0.6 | 13.2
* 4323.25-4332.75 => 1.3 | 12.2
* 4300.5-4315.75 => 5.6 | 8.89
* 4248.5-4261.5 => 1.8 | 11.8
